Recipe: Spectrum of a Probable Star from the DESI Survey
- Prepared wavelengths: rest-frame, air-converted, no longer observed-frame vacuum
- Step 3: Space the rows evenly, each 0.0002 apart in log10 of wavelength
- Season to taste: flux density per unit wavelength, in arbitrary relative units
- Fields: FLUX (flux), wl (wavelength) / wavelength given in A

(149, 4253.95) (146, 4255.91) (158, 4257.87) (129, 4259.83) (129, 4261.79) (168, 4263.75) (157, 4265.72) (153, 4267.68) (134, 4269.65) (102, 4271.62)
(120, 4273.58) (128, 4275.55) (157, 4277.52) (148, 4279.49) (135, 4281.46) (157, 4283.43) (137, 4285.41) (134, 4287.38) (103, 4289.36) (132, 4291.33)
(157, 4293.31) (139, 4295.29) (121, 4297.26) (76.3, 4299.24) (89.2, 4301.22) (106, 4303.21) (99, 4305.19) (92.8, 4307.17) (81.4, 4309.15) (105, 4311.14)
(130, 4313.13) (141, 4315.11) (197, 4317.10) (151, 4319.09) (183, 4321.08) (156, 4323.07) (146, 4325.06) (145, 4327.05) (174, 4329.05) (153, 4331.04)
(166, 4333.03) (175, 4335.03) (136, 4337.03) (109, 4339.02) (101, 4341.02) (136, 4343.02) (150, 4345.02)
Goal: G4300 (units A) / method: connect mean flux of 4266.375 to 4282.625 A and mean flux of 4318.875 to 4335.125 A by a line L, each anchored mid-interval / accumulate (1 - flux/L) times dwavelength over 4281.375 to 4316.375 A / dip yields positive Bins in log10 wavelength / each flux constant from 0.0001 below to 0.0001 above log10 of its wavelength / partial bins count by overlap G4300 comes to 6.6 A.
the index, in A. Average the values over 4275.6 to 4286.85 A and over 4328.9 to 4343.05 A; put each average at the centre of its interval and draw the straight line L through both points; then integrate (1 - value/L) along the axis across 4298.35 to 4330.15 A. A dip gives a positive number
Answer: 3.0 A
